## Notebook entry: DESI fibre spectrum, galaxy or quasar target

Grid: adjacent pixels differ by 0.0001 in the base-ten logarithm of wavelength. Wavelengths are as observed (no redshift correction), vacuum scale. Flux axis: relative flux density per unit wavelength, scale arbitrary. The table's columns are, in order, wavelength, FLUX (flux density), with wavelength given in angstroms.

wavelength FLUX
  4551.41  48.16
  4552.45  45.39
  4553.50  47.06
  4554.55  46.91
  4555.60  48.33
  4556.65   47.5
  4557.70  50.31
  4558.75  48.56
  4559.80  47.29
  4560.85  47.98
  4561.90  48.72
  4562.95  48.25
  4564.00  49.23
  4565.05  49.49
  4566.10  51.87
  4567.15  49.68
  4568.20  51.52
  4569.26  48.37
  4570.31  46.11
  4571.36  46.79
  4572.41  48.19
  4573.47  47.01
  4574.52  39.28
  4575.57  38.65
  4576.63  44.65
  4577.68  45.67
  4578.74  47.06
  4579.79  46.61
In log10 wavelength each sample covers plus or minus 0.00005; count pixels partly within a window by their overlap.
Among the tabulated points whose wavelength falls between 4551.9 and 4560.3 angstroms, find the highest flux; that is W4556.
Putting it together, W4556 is 50.31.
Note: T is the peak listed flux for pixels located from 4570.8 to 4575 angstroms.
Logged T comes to 48.19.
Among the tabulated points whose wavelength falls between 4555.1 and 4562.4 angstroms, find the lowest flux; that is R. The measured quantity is 47.29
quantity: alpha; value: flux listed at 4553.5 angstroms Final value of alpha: 47.06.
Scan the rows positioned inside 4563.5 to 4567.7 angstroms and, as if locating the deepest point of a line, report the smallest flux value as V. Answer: 49.23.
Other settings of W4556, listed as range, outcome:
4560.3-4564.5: 49.23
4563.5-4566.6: 51.87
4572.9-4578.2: 47.01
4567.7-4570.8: 51.52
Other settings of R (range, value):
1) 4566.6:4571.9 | 46.11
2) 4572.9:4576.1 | 38.65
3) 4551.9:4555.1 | 45.39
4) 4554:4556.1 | 46.91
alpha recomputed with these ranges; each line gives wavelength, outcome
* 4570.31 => 46.11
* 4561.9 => 48.72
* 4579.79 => 46.61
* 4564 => 49.23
